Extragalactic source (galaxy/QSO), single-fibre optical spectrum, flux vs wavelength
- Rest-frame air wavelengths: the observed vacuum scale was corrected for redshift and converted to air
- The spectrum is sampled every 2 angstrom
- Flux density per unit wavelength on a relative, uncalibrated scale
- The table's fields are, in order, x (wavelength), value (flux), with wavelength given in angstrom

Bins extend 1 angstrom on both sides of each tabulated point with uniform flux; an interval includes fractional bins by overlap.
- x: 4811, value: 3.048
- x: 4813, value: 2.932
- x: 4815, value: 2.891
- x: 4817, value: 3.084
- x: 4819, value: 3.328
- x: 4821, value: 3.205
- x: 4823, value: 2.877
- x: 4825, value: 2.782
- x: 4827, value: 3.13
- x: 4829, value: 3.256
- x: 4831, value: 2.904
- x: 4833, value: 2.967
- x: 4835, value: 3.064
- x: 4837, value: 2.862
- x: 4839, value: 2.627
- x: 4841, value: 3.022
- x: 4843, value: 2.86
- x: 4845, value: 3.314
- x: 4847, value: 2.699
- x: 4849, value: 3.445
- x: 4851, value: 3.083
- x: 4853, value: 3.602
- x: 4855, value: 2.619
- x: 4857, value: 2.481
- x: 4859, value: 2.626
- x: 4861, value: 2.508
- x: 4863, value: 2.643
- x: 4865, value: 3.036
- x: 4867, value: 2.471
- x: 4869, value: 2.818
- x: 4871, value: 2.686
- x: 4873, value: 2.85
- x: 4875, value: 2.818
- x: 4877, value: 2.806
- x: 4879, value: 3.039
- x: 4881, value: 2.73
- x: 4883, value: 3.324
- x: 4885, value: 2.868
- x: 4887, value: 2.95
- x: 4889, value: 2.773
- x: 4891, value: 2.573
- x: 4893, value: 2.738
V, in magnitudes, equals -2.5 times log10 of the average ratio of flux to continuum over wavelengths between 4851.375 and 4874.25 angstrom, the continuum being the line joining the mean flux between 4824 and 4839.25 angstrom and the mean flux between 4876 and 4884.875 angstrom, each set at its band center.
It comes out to 0.07 mag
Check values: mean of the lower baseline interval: 2.96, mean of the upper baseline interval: 2.96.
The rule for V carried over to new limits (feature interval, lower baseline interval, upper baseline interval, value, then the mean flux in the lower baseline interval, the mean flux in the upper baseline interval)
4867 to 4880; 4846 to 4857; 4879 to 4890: 0.06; 3.03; 2.94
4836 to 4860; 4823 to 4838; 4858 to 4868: -0.05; 2.99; 2.66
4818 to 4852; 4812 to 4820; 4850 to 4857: 0.00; 3.06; 3.01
